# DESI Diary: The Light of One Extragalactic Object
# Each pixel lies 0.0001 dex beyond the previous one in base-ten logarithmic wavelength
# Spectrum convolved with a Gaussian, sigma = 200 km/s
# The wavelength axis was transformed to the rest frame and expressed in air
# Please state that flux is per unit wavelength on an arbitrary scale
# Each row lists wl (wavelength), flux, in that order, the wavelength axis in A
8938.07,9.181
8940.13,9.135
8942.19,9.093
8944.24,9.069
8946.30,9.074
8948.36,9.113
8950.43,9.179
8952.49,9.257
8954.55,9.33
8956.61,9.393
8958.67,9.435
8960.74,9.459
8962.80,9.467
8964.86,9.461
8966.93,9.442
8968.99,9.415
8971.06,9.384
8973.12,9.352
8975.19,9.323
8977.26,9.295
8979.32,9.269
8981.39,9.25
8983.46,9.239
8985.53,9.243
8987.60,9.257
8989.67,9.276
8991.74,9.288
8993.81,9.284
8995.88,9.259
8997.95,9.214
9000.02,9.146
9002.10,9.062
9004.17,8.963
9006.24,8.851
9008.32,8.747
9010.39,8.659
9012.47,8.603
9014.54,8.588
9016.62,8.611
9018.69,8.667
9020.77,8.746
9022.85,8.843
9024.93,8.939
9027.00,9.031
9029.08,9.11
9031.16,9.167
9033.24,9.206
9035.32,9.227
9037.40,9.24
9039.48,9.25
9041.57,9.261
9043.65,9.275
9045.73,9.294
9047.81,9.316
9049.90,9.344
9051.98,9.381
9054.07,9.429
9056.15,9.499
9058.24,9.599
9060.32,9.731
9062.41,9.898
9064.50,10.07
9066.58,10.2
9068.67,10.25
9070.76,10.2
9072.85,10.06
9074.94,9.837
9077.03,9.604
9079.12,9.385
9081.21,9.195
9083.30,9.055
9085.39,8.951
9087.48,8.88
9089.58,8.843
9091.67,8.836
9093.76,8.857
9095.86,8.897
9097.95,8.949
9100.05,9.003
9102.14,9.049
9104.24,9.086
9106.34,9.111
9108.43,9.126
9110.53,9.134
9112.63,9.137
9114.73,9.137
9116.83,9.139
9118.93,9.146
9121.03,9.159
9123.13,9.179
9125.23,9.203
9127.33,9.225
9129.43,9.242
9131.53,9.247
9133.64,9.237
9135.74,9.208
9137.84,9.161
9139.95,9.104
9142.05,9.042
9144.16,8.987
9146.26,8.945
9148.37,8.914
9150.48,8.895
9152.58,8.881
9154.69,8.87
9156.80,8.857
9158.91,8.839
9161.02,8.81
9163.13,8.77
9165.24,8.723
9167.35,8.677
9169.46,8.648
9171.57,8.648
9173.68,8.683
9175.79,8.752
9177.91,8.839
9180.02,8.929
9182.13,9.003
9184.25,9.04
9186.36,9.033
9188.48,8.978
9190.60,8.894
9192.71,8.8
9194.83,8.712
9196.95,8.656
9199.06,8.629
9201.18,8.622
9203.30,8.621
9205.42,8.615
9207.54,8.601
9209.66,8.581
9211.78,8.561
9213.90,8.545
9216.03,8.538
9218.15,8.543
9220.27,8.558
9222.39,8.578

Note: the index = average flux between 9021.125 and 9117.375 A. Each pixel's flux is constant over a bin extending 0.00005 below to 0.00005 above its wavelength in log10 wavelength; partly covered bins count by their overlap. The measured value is 9.3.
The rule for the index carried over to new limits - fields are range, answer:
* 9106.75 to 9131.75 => 9.17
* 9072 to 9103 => 9.16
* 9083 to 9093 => 8.9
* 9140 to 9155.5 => 8.95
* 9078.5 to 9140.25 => 9.09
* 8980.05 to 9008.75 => 9.16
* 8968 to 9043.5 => 9.09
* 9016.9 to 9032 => 8.91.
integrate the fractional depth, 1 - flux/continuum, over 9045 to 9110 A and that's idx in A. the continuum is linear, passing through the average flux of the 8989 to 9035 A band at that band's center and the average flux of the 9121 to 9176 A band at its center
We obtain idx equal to -3.0 A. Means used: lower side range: 8.97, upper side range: 8.96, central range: 9.38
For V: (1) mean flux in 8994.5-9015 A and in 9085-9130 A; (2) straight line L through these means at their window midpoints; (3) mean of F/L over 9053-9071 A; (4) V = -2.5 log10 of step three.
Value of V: -0.10 mag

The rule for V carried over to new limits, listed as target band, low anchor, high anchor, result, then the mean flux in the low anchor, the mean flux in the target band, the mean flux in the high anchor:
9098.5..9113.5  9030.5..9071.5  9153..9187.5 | 0.01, 9.54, 9.08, 8.82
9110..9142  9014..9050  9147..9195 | -0.03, 9.06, 9.17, 8.84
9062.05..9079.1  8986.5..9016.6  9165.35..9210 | -0.12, 9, 9.98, 8.76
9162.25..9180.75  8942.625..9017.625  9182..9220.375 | 0.00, 9.17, 8.74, 8.71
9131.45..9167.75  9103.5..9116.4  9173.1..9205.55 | 0.00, 9.12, 8.95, 8.81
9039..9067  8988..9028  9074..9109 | -0.06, 8.94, 9.53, 9.1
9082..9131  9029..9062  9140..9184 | 0.00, 9.35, 9.06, 8.85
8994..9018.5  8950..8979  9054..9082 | 0.08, 9.38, 8.89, 9.8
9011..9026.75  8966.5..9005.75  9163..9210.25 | 0.05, 9.25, 8.73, 8.76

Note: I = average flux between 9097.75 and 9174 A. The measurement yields 9.01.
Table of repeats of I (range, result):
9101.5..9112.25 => 9.1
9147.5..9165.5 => 8.84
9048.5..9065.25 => 9.6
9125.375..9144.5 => 9.17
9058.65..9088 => 9.68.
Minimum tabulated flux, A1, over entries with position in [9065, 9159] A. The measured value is 8.836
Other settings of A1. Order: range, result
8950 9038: 8.588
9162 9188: 8.648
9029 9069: 9.11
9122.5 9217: 8.538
